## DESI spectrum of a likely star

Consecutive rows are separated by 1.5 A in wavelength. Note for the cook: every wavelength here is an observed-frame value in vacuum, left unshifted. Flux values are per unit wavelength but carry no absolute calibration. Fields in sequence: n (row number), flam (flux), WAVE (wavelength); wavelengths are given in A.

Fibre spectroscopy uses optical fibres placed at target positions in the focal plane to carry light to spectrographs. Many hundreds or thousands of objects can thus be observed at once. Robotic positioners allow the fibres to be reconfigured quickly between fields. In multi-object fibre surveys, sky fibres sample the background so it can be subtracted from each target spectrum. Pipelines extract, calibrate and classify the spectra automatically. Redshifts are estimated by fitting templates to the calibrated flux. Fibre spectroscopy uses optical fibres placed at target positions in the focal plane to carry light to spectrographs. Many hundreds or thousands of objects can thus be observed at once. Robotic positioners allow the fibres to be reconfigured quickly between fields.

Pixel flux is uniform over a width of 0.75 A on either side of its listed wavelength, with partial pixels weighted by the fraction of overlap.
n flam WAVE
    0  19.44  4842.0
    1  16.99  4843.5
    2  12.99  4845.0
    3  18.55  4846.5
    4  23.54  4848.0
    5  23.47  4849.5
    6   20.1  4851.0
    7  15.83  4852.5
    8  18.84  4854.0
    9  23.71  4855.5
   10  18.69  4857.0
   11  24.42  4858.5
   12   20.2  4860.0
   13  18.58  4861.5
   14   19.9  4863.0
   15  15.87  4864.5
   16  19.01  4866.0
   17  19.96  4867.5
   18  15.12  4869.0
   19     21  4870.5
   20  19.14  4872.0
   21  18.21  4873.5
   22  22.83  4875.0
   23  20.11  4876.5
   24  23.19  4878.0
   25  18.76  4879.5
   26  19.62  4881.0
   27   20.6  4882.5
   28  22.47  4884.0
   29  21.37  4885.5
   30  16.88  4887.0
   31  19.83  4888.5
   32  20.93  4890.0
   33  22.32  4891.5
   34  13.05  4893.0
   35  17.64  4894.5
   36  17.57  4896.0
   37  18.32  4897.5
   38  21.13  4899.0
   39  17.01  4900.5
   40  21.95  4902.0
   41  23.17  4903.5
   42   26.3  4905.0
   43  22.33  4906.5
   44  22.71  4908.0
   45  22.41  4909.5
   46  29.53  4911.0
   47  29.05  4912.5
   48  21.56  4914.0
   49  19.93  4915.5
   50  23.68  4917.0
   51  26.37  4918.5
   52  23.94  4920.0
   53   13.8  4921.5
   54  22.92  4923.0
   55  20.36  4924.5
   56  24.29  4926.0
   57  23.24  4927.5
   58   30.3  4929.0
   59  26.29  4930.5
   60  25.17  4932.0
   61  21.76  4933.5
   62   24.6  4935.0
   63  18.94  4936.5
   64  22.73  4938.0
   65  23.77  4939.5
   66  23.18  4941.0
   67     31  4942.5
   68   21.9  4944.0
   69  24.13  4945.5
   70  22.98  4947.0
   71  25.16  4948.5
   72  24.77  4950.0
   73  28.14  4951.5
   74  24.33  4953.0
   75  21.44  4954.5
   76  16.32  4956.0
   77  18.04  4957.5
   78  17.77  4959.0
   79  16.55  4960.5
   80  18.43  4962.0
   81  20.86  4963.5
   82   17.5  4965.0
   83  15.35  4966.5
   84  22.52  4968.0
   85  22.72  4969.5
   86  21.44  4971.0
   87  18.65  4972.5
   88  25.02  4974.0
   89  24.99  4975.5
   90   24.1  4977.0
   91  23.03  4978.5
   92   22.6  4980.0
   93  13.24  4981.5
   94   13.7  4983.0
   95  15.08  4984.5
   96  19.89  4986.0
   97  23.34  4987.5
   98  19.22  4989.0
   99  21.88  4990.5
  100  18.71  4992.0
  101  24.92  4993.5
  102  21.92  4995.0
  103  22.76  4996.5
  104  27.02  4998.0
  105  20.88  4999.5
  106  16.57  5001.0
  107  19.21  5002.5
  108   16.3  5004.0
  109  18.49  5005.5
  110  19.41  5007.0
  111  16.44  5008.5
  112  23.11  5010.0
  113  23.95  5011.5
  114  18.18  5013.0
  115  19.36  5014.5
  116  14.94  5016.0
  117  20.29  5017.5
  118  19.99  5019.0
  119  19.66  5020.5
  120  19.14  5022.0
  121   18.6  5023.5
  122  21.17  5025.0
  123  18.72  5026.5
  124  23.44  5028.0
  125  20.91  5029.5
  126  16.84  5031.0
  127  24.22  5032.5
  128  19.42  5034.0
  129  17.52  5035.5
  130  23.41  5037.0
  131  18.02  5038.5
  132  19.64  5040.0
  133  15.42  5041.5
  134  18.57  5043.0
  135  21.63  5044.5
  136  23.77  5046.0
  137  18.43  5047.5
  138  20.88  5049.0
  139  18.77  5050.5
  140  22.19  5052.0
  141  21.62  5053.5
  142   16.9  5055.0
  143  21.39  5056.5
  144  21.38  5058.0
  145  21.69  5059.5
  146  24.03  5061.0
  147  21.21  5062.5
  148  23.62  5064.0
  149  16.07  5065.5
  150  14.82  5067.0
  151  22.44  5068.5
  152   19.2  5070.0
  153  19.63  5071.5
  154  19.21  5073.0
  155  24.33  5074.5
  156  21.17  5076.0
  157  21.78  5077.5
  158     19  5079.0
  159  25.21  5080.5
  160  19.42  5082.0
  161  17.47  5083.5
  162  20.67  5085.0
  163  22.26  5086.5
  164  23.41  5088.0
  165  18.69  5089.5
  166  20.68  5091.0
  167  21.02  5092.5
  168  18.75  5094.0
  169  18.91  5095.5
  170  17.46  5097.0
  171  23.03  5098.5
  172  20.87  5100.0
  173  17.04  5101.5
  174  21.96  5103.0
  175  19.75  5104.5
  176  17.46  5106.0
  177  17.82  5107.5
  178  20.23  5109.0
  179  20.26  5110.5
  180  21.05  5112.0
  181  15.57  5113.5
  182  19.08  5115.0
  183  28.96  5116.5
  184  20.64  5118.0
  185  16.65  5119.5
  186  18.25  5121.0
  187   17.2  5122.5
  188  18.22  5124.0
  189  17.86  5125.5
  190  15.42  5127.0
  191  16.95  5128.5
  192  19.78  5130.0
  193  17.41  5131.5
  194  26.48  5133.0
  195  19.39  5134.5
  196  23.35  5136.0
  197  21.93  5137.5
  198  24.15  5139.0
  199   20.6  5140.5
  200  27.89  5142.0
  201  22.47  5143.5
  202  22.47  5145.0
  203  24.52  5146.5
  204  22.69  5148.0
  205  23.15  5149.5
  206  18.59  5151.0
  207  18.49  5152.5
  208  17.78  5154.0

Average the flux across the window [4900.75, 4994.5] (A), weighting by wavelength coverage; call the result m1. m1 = 22.1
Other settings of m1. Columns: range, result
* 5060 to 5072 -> 20.2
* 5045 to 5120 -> 20.4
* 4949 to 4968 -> 20.1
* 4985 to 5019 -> 20.3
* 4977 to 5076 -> 20.1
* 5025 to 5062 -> 20.4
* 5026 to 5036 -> 20.3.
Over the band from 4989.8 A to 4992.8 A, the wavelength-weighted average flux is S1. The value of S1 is 20.3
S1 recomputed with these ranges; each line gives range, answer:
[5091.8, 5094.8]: 19.8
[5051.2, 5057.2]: 20.5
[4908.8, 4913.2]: 27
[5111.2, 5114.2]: 18.4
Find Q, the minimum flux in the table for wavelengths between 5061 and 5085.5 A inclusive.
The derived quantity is 14.82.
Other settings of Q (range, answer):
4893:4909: 13.05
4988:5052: 14.94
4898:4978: 13.8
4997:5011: 16.3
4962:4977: 15.35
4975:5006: 13.24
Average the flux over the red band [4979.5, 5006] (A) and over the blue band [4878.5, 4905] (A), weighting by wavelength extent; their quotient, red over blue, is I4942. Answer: 1.0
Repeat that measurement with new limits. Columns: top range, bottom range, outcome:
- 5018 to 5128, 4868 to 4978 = 0.92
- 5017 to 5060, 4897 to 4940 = 0.87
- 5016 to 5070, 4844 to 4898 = 1.03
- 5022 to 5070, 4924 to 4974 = 0.90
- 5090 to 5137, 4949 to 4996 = 0.95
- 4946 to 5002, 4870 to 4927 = 0.98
